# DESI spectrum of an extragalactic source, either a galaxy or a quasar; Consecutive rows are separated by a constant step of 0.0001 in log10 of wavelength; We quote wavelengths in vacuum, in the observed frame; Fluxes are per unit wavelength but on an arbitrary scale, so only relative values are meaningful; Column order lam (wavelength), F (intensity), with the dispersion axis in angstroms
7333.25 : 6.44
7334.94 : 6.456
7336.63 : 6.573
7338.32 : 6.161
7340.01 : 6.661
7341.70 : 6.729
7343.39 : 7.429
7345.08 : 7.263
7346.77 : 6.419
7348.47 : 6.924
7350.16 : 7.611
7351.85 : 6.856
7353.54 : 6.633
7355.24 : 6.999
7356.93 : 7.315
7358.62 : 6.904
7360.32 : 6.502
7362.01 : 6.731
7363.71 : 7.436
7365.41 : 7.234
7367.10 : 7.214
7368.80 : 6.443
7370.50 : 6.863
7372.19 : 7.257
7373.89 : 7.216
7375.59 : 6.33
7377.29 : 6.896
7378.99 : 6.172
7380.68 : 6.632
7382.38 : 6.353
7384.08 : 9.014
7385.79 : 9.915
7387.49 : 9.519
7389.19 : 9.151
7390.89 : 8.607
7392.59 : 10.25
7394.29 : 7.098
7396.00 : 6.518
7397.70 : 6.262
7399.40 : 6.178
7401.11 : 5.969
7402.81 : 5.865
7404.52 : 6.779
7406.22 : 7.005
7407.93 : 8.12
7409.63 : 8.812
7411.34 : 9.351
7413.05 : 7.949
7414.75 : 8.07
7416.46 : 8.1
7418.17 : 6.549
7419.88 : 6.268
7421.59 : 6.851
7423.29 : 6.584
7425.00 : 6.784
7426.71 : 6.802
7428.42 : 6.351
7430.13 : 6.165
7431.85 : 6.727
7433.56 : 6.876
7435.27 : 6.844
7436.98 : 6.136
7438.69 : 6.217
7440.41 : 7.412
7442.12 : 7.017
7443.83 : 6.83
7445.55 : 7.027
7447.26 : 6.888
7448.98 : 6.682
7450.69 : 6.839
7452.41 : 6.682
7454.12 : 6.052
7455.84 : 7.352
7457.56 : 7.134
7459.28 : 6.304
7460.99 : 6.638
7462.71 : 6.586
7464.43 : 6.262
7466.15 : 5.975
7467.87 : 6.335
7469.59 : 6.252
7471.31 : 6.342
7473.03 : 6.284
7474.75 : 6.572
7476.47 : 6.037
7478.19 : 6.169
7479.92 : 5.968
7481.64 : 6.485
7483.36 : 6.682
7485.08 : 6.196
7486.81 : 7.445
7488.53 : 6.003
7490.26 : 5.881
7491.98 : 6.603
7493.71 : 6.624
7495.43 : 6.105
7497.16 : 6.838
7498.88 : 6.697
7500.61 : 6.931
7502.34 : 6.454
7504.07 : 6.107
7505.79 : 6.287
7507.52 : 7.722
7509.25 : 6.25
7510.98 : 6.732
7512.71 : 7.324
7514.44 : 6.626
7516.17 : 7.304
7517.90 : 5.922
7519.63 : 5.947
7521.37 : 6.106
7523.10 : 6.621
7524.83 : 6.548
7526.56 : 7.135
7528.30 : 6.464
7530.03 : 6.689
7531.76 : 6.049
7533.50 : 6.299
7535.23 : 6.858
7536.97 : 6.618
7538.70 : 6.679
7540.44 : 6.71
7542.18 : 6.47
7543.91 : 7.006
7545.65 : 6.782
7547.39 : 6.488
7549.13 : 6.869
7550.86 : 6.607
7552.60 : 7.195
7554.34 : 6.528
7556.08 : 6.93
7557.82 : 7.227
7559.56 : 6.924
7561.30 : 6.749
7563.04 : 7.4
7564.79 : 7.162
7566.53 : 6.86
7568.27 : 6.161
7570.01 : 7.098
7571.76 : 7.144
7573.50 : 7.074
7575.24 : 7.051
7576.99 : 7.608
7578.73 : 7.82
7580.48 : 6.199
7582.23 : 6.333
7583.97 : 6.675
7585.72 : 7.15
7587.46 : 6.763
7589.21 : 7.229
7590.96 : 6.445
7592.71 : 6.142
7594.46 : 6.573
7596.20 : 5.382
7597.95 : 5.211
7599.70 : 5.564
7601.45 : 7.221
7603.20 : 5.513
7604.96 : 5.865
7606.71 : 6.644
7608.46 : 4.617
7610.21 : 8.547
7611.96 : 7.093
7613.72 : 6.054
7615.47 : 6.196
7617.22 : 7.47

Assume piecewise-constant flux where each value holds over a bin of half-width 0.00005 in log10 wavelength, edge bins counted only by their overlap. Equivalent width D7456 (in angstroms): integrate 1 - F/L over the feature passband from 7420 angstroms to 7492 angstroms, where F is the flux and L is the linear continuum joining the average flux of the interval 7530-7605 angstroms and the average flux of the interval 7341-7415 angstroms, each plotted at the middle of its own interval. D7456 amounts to 5.2 angstroms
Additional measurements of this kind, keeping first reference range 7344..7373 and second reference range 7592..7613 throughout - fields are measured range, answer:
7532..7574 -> -3.03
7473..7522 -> 0.26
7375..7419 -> -4.79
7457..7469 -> 0.37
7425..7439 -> 0.42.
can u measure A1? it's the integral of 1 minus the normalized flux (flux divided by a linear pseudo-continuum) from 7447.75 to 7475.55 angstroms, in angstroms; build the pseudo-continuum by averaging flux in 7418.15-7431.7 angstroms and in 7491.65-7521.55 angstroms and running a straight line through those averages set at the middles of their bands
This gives 0.2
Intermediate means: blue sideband 6.55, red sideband 6.6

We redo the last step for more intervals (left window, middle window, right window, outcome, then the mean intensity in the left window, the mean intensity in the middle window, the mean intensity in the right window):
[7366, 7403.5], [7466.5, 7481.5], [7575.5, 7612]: 1.6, 7.36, 6.25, 6.5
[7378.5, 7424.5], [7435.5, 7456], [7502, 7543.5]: 1.3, 7.56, 6.74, 6.59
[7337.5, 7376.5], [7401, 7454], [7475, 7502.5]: -2.5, 6.92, 6.99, 6.45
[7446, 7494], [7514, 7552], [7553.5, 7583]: 1.1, 6.48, 6.59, 6.96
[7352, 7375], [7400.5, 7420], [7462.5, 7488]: -2.2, 6.97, 7.46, 6.36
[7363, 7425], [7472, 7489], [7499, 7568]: 1.4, 7.4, 6.39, 6.7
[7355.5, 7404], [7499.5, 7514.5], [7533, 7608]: 0.3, 7.27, 6.72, 6.67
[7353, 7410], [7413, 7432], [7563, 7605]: 0.7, 7.29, 6.9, 6.62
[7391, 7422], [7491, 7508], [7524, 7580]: 1.0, 7.37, 6.61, 6.85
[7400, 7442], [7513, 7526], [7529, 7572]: 0.6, 7.02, 6.5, 6.77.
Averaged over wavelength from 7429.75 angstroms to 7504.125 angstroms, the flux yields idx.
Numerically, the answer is 6.54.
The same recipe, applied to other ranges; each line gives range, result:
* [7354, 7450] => 7.18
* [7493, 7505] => 6.54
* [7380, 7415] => 7.78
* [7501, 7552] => 6.62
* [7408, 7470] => 6.9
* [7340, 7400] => 7.28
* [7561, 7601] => 6.69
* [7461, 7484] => 6.31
